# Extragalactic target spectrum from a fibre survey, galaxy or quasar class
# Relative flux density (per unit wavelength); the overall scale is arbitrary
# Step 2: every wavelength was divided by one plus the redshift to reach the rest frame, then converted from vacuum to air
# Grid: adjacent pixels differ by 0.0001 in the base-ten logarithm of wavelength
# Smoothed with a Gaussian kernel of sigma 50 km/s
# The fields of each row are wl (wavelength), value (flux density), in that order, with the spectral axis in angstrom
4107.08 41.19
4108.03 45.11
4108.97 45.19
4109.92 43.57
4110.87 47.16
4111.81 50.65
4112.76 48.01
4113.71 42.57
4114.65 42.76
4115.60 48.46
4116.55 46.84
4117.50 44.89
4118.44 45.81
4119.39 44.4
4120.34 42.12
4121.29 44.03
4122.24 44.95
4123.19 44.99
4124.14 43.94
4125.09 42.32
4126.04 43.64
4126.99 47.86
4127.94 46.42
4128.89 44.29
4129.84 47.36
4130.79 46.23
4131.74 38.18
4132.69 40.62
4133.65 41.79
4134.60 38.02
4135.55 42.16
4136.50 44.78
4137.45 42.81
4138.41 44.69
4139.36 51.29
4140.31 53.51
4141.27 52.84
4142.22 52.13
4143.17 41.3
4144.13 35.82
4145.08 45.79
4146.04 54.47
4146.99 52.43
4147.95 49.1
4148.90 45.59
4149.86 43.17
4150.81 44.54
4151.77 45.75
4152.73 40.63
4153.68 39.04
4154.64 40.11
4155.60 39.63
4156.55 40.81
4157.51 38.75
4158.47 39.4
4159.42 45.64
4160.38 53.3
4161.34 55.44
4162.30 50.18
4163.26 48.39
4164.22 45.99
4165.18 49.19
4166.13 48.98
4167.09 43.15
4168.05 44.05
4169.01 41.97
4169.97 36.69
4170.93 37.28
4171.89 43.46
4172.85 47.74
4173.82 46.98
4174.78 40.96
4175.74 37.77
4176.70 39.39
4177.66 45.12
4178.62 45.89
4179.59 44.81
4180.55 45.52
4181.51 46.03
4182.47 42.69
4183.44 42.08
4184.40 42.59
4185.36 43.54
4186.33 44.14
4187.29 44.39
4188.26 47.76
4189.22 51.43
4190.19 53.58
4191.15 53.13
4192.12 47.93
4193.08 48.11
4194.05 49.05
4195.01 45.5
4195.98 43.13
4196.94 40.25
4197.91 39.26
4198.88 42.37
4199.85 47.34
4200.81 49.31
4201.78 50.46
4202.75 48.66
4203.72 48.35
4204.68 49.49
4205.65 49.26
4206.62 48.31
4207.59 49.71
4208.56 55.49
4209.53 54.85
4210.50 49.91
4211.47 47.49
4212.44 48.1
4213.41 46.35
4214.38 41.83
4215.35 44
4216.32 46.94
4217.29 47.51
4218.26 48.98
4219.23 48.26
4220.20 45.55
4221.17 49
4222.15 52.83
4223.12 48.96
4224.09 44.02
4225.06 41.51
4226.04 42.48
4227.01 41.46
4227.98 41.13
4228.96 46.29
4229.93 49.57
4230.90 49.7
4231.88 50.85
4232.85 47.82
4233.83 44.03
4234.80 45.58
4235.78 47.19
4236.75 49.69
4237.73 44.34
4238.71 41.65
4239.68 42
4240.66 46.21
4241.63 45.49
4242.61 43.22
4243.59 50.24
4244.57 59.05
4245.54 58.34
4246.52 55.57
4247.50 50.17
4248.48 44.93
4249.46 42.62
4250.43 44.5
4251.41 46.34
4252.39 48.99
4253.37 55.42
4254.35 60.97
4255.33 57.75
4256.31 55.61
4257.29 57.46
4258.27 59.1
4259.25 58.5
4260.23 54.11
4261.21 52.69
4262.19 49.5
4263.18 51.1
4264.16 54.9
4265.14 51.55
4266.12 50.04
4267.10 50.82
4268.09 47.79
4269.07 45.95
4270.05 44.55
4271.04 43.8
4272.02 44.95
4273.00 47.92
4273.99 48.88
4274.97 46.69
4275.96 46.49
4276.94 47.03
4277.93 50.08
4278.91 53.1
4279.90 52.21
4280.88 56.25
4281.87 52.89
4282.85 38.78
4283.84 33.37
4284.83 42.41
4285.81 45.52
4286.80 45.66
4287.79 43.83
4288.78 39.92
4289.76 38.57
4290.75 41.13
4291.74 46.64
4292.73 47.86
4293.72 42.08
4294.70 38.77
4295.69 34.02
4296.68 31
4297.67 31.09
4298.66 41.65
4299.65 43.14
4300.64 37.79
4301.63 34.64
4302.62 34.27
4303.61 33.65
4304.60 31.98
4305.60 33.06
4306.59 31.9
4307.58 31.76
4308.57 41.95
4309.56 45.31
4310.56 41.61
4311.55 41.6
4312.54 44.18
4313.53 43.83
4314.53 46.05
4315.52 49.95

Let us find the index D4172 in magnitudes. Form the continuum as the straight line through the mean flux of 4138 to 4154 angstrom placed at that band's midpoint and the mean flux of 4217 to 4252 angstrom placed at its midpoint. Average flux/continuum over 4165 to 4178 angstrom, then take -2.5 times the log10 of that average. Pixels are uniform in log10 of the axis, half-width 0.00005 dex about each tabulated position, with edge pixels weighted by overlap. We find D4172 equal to 0.095 mag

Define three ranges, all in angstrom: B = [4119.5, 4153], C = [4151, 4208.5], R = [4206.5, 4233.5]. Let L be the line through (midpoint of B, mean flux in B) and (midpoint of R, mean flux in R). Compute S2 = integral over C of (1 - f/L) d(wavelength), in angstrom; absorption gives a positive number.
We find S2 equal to 1.3 angstrom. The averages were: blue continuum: 45.1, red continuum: 47.4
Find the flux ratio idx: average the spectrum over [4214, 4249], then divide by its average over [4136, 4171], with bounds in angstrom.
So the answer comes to 1.0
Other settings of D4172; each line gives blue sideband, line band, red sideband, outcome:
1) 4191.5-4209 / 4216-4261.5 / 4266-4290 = -0.05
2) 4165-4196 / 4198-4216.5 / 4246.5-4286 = -0.04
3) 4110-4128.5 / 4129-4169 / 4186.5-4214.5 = 0.02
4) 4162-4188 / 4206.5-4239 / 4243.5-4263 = 0.05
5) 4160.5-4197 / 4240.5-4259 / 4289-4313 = -0.25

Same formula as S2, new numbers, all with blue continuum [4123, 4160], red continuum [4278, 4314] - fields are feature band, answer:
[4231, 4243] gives -1.02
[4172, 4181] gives -0.03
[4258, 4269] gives -2.83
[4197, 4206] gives -0.79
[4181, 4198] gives -1.04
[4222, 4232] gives -0.80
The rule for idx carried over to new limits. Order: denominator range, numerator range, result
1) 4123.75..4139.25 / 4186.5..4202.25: 1.08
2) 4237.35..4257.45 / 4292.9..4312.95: 0.75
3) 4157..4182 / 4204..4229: 1.06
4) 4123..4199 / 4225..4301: 1.05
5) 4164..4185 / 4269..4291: 1.05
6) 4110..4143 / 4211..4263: 1.08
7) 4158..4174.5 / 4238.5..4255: 1.08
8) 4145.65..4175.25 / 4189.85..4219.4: 1.06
